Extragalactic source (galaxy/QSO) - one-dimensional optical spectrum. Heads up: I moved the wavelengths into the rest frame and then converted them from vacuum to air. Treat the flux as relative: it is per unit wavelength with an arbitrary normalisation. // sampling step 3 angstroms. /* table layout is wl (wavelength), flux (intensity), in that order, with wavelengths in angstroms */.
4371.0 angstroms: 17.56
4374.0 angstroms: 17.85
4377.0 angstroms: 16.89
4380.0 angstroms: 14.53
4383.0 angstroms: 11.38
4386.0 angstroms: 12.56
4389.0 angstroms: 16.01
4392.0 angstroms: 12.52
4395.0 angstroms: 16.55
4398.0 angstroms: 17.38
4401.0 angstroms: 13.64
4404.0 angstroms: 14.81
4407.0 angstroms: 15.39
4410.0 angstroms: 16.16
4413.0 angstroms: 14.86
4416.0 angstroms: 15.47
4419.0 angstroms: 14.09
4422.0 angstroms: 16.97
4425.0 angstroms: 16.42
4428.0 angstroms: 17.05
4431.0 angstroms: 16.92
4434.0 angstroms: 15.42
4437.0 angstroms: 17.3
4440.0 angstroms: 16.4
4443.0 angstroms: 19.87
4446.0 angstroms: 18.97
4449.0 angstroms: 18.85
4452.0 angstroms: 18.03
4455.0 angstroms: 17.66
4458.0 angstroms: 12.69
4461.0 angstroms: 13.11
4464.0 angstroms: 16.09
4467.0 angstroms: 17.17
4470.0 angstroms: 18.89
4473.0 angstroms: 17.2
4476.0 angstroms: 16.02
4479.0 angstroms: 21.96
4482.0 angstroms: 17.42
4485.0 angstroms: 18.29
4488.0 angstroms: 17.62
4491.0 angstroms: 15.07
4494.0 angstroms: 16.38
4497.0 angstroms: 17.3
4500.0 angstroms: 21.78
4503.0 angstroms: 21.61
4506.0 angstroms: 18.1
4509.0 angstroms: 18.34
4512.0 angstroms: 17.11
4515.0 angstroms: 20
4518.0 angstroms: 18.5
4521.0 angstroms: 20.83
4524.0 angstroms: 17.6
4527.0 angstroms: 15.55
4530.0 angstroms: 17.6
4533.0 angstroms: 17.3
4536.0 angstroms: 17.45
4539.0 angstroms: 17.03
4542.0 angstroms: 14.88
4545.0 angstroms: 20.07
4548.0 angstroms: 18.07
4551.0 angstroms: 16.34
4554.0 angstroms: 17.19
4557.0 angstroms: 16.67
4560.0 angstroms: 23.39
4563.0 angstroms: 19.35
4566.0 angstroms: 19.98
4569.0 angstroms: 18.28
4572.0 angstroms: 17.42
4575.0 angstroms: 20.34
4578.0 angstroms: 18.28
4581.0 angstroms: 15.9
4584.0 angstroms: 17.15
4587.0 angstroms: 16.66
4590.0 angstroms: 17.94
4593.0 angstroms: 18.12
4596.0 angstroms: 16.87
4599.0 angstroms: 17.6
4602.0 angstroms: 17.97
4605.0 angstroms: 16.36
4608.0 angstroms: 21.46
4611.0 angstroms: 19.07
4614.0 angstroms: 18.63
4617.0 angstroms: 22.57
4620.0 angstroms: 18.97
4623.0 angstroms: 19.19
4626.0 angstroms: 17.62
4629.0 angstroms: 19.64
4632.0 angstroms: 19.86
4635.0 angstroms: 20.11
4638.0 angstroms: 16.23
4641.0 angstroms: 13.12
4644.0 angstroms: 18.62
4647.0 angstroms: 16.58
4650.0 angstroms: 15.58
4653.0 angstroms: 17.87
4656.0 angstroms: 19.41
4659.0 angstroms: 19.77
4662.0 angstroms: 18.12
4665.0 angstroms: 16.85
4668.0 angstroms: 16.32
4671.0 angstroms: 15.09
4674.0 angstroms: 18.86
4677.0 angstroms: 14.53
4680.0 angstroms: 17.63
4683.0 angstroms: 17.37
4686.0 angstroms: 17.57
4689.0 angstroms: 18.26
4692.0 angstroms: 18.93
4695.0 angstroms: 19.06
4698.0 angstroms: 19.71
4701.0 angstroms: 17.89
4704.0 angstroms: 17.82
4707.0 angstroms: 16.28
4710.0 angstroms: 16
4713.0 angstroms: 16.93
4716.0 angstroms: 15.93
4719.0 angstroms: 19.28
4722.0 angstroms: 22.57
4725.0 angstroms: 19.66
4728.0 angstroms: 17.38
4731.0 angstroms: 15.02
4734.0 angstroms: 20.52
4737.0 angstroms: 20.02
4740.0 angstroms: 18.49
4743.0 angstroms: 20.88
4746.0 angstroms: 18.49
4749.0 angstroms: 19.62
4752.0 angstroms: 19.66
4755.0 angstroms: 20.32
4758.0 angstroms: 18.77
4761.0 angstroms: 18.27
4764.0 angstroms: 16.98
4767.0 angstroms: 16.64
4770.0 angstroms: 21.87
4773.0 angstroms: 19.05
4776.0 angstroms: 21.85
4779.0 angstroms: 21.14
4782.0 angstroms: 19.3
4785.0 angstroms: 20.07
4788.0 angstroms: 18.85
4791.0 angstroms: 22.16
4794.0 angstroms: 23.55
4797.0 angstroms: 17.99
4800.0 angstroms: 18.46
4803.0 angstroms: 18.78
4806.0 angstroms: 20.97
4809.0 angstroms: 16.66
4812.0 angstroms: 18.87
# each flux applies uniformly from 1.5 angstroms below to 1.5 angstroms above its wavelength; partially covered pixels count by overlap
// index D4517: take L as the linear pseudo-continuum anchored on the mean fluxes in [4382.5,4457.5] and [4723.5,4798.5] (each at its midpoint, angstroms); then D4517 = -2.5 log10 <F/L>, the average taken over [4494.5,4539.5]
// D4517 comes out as -0.085 mag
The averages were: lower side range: 16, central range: 18.4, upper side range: 19.5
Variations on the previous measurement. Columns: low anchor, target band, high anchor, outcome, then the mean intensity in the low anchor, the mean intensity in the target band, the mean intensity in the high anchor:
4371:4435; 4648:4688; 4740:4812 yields 0.06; 15.4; 17.3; 19.5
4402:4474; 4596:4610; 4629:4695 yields -0.06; 16.5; 18.2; 17.5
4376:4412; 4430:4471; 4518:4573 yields -0.06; 14.8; 16.9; 18.1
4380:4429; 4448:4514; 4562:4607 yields -0.08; 15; 17.6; 17.9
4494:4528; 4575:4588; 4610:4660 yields 0.07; 18.7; 17.4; 18.4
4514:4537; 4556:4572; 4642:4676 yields -0.09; 18.1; 19.4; 17.4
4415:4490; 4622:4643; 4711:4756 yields 0.02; 17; 18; 18.9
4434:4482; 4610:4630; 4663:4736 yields -0.11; 17.3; 19.4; 17.7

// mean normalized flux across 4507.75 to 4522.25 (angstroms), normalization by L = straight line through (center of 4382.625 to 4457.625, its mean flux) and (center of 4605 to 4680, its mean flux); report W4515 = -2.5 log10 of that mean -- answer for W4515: -0.12 mag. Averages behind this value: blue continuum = 16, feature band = 18.9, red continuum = 18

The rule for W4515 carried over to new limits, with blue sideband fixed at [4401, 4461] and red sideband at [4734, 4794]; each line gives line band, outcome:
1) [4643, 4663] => 0.04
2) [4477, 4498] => -0.05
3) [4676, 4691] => 0.10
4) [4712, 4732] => 0.06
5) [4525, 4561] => 0.00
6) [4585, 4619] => -0.02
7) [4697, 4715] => 0.11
